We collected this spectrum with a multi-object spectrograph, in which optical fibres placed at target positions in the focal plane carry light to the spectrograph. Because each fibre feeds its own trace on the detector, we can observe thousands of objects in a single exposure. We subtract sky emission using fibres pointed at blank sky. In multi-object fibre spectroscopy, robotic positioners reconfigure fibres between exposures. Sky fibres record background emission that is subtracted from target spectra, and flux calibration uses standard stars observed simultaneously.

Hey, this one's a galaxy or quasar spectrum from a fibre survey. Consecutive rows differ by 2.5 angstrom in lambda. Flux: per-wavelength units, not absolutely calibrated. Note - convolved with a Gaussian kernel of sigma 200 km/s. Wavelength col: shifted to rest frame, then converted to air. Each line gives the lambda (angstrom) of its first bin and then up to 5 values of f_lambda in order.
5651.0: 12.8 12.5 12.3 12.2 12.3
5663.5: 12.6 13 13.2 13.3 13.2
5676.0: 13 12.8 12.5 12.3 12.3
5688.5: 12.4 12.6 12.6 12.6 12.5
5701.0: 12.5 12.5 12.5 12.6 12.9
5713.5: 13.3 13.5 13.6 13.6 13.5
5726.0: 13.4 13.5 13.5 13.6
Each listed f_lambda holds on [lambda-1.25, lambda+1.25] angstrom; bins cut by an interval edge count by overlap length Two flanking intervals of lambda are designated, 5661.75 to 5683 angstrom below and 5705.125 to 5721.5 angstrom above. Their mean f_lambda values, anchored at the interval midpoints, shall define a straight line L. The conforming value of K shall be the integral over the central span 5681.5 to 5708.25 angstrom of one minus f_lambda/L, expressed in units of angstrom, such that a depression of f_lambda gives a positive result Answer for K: 1.1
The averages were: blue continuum 12.9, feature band 12.5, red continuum 13.1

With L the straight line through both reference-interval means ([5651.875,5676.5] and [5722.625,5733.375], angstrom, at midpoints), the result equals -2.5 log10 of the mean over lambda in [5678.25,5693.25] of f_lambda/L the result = 0.05 mag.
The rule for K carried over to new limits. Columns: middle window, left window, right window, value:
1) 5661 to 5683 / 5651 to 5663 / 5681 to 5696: -0.8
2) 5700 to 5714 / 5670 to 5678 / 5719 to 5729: 0.7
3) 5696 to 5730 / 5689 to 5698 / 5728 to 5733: 0.0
